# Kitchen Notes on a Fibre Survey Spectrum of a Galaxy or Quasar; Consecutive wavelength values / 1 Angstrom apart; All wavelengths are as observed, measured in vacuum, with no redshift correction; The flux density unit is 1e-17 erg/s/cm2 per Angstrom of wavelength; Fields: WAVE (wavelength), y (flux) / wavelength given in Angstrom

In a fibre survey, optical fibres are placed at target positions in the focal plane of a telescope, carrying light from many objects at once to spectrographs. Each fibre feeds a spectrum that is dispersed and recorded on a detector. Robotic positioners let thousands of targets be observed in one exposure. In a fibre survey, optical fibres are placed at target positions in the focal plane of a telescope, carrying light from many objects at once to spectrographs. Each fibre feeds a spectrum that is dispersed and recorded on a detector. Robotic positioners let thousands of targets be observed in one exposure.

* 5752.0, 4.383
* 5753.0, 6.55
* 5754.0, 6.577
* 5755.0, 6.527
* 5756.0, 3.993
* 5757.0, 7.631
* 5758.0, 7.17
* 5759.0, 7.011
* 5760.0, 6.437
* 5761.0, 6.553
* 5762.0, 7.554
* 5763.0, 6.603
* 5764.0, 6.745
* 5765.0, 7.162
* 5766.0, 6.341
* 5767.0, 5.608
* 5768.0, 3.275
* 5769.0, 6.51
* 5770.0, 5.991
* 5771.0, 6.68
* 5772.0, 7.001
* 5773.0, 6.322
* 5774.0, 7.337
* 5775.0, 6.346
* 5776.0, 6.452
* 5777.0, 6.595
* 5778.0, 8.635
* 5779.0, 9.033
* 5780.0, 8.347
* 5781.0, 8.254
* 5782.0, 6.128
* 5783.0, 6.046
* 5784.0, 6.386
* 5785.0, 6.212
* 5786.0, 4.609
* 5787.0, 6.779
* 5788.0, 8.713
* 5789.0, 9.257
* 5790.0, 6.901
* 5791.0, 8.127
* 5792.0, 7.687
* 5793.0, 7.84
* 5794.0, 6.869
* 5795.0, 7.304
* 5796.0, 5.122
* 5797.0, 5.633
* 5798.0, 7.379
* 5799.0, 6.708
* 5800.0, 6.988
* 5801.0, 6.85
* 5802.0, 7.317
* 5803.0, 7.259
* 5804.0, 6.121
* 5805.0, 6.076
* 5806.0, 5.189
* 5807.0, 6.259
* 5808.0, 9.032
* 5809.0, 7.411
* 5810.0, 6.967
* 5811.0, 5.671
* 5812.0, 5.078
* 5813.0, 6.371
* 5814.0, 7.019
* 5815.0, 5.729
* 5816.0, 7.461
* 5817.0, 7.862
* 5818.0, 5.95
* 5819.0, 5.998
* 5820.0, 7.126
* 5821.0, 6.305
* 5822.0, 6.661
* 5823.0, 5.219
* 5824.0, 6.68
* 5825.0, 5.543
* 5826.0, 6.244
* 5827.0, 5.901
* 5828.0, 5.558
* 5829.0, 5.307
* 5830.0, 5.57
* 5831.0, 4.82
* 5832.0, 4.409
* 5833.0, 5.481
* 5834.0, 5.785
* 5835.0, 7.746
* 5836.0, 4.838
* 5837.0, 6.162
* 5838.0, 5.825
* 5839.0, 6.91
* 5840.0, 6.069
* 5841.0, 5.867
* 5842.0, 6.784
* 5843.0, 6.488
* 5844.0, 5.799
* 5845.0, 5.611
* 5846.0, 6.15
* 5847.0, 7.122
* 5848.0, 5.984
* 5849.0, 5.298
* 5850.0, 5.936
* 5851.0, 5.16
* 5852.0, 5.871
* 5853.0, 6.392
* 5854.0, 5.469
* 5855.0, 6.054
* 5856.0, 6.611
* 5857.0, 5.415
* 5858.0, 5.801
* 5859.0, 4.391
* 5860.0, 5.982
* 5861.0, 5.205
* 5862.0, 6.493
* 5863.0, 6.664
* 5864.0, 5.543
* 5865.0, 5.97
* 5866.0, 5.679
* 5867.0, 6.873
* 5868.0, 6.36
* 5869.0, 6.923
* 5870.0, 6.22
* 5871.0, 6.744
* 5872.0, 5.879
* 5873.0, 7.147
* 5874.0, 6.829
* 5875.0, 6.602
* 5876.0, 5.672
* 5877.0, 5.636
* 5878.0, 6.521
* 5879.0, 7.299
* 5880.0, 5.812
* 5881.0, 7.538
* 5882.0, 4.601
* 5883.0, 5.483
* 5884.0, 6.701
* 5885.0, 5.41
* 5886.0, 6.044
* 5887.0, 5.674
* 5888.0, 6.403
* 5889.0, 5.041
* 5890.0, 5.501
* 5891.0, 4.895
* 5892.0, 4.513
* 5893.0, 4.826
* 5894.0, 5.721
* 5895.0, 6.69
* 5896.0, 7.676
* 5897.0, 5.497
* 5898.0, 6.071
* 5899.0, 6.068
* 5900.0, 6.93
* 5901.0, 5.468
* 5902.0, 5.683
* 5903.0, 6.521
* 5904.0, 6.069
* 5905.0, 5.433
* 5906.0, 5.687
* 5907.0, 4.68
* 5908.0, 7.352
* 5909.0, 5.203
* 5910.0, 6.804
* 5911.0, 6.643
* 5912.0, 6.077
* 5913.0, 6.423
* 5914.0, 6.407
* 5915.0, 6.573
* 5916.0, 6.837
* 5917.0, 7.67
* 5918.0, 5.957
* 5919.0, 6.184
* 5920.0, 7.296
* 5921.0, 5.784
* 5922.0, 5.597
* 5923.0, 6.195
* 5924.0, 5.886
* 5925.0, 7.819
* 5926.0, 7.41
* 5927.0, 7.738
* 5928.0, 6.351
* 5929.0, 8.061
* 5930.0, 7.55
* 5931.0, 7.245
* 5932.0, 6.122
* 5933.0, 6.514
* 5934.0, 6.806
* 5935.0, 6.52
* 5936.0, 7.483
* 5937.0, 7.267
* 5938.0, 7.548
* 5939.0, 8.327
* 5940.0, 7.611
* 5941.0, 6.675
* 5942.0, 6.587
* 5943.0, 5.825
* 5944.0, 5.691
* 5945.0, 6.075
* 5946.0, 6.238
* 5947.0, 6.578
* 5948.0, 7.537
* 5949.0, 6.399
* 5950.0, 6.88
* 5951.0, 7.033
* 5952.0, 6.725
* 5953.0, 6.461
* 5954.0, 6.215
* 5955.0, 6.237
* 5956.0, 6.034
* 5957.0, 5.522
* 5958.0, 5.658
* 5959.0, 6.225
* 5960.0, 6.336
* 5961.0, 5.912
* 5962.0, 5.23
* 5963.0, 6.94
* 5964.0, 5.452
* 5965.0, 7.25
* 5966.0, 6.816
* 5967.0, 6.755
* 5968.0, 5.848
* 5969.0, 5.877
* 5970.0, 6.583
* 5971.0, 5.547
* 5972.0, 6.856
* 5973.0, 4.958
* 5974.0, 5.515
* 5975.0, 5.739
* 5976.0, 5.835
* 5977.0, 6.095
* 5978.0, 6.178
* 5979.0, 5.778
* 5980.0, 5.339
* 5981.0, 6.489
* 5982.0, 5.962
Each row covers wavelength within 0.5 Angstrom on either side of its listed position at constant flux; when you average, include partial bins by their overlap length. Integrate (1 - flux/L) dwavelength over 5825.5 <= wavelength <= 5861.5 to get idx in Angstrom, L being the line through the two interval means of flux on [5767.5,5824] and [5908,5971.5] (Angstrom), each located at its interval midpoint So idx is 4.62 Angstrom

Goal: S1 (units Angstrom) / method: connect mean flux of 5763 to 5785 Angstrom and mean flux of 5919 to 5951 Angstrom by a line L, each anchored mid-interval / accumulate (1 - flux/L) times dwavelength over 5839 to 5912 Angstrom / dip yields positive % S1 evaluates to 8.1 Angstrom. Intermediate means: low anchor 6.71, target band 6.02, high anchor 6.82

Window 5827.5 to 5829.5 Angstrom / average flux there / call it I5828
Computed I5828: 5.43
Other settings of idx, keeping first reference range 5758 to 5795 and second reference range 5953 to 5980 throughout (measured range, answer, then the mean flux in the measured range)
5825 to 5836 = 1.7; 5.64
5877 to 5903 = 1.9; 5.93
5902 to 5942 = -2.7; 6.66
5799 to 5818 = 0.2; 6.68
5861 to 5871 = 0.4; 6.27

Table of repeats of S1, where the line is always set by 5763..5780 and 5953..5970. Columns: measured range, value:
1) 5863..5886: 0.5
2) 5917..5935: -1.4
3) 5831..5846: 1.3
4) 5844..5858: 1.2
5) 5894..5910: 0.6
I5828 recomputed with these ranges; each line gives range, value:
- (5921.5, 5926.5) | 6.58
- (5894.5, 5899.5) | 6.4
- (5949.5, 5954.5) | 6.66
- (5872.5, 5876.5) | 6.56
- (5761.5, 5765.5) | 7.02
